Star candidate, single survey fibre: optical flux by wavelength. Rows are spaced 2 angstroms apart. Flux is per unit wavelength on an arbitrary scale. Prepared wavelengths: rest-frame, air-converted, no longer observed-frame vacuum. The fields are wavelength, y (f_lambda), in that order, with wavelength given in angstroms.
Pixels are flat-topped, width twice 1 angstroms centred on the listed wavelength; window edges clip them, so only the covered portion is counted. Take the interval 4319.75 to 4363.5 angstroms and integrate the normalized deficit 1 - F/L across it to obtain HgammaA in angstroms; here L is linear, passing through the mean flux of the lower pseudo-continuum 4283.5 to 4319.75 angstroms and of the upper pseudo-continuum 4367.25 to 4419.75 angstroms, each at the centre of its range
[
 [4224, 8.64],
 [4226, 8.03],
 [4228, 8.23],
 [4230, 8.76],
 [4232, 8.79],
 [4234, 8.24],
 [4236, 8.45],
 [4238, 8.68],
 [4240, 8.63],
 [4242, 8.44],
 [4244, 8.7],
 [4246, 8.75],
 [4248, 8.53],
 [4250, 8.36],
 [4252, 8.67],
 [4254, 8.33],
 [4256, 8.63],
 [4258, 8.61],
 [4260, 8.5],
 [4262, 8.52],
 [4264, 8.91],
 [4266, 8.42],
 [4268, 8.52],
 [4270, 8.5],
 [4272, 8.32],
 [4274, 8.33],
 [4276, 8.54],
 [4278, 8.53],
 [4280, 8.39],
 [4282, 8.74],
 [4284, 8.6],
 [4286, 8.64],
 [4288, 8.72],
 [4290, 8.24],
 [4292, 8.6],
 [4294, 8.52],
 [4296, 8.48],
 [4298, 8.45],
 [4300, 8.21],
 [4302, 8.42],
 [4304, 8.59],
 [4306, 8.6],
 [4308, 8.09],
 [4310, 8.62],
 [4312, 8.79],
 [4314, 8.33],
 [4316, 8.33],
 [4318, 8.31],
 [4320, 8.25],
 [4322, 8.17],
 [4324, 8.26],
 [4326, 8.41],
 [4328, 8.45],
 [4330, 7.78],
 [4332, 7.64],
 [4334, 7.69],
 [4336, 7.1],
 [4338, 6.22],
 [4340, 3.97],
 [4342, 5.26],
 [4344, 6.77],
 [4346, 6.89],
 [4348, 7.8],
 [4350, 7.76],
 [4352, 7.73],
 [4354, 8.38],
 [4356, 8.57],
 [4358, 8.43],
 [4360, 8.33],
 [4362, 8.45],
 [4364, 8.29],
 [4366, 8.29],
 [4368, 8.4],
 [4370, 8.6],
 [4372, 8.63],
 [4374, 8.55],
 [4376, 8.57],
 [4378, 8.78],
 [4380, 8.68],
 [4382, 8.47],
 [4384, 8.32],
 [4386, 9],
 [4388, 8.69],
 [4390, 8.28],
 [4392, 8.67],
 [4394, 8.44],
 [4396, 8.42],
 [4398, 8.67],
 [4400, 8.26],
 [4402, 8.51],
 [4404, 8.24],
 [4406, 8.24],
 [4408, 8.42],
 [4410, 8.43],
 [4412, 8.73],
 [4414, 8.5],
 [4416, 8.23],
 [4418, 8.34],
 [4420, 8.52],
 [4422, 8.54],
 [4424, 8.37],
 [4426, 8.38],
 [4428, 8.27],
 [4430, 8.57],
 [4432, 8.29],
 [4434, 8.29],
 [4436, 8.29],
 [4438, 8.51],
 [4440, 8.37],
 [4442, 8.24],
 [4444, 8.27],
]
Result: 4.8 angstroms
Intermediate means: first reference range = 8.47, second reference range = 8.5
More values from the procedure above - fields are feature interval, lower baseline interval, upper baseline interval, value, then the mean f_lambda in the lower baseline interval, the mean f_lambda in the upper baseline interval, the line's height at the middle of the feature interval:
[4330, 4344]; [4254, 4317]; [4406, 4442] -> 3.3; 8.5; 8.4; 8.47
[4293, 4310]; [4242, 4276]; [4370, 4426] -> 0.2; 8.53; 8.5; 8.52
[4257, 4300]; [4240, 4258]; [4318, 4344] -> -2.2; 8.56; 7.29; 8.1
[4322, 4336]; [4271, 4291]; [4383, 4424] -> 0.8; 8.51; 8.47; 8.49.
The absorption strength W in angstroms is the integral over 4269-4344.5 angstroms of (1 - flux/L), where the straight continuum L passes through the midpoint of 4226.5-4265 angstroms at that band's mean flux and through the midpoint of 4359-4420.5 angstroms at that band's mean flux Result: 4.2 angstroms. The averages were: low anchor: 8.56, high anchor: 8.48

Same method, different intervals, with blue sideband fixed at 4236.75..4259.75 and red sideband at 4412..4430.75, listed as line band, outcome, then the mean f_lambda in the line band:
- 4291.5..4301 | 0.10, 8.44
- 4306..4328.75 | 0.38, 8.37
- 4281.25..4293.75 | -0.06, 8.58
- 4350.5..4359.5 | 0.25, 8.25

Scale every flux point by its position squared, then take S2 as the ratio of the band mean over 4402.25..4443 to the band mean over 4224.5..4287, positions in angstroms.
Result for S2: 1.06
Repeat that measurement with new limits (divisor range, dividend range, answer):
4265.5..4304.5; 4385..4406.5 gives 1.05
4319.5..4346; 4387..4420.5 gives 1.21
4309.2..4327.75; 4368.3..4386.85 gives 1.06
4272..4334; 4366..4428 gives 1.06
